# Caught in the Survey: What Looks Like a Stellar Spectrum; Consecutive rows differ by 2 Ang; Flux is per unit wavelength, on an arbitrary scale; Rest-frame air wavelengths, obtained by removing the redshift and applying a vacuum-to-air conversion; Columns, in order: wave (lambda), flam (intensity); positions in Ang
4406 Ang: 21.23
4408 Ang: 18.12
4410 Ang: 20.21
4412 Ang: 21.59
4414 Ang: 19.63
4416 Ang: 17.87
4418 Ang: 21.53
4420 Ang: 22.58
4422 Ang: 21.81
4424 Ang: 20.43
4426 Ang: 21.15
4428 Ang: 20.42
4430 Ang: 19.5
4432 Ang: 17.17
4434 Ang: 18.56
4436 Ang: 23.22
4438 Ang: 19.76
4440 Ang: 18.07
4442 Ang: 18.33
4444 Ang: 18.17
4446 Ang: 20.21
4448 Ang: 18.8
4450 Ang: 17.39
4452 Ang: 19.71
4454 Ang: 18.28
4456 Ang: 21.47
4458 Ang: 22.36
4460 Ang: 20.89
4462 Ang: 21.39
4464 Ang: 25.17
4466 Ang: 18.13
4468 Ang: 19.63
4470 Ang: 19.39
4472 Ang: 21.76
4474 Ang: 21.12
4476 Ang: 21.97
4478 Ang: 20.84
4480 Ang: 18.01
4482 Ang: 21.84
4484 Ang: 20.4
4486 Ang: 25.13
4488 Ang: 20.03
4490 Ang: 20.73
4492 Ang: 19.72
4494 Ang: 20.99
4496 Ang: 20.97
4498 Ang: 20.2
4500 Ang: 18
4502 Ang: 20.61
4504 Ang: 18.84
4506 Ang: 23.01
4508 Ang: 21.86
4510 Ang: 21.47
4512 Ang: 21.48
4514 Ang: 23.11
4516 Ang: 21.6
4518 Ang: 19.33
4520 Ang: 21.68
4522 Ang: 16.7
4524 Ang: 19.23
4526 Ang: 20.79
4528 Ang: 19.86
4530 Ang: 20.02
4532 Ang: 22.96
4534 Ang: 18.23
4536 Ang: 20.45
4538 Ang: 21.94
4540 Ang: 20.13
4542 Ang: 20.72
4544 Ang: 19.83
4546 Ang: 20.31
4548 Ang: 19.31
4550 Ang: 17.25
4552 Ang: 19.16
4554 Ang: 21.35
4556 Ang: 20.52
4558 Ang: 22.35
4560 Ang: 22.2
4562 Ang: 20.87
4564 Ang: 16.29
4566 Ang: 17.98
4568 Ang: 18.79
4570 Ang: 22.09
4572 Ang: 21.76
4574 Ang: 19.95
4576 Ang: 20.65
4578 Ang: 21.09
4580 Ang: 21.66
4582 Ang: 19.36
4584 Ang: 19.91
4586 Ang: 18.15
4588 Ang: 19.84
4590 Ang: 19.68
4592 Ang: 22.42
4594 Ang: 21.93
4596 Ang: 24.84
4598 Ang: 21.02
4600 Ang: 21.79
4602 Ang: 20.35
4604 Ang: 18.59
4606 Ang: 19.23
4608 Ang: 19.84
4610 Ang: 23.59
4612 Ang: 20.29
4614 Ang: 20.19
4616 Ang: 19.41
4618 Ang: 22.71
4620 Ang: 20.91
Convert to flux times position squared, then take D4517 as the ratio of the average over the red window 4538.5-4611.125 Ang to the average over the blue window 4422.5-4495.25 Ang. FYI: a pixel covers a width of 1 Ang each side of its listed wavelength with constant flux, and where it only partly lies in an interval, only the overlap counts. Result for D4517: 1.06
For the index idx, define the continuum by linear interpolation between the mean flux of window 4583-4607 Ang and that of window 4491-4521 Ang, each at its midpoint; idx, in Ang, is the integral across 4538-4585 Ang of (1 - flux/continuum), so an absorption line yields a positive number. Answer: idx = 1.2 Ang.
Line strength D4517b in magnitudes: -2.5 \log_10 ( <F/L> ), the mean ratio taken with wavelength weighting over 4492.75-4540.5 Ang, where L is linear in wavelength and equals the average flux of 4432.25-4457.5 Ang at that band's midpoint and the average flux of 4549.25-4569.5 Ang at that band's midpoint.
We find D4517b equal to -0.05 mag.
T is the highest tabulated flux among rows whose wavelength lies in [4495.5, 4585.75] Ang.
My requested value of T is 23.11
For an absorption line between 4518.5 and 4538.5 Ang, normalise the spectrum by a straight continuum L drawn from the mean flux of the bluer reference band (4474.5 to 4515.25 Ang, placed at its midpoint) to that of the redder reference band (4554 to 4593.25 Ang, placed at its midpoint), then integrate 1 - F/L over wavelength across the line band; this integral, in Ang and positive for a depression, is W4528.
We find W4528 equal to 0.6 Ang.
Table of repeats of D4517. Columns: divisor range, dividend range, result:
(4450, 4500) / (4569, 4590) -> 1.03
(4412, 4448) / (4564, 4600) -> 1.10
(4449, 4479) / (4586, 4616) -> 1.07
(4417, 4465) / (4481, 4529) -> 1.05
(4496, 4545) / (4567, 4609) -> 1.04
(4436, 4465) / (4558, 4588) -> 1.06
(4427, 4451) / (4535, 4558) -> 1.11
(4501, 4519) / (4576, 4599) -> 1.02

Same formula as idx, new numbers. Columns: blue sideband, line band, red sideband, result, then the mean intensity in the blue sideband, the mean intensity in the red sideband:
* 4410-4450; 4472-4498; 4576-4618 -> -1.1 Ang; 19.9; 20.7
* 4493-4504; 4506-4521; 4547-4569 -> -1.3 Ang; 20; 19.6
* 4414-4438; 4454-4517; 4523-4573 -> -2.3 Ang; 20.3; 20.2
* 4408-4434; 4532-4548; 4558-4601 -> 0.1 Ang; 20.2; 20.6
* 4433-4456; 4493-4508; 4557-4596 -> -0.5 Ang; 19.2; 20.5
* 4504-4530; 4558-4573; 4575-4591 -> 0.1 Ang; 20.7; 20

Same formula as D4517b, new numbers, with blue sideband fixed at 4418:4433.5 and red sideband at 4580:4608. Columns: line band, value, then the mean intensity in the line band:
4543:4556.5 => 0.05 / 19.6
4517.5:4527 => 0.05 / 19.6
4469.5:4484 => -0.01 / 20.7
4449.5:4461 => 0.02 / 20.1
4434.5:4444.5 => 0.05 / 19.5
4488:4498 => 0.00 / 20.5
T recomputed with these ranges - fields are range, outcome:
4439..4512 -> 25.17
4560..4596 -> 24.84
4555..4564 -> 22.35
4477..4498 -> 25.13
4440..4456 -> 21.47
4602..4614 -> 23.59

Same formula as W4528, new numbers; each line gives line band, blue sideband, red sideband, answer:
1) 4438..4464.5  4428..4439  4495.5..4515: 0.2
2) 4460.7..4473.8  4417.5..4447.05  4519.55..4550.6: -0.6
